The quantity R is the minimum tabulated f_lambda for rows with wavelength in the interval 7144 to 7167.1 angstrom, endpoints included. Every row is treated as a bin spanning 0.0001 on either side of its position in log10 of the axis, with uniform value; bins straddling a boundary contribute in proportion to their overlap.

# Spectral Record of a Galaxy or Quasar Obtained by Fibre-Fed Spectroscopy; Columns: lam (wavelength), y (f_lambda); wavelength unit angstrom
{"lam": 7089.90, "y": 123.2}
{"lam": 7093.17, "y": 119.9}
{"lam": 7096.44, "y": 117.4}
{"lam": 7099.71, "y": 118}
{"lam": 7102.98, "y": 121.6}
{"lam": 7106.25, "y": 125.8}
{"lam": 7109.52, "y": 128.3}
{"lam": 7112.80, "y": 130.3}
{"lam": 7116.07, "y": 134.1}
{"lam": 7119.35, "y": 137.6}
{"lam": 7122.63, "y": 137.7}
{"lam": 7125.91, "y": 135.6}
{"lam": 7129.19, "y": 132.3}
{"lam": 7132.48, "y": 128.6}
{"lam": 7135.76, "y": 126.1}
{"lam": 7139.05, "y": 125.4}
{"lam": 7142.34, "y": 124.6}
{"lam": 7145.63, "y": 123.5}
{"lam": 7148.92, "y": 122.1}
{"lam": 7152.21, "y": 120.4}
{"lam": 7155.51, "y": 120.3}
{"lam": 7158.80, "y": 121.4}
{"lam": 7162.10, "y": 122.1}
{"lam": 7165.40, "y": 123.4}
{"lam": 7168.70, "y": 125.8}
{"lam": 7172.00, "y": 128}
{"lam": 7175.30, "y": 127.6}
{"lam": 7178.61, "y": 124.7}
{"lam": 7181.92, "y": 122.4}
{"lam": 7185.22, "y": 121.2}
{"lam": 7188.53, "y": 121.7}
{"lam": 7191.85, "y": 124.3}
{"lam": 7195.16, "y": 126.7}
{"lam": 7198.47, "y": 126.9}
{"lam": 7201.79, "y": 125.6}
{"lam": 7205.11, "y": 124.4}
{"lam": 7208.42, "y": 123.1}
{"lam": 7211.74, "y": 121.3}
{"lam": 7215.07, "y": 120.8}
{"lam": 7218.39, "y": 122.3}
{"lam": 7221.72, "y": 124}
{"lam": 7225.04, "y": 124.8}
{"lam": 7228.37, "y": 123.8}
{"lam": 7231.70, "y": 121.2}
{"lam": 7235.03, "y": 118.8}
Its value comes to 120.3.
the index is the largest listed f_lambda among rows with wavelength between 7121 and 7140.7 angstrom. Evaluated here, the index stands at 137.7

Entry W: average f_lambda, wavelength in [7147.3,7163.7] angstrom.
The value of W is 121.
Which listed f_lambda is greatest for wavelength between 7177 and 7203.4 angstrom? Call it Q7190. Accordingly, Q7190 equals 126.9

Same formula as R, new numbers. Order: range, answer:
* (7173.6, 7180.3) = 124.7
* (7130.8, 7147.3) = 123.5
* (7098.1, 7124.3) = 118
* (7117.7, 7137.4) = 126.1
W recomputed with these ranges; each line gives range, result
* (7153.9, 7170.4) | 123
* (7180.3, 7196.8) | 123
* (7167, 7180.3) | 126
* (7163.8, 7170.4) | 125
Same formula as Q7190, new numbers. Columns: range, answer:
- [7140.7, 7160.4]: 124.6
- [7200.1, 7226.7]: 125.6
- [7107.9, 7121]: 137.6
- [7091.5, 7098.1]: 119.9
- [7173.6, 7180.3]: 127.6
